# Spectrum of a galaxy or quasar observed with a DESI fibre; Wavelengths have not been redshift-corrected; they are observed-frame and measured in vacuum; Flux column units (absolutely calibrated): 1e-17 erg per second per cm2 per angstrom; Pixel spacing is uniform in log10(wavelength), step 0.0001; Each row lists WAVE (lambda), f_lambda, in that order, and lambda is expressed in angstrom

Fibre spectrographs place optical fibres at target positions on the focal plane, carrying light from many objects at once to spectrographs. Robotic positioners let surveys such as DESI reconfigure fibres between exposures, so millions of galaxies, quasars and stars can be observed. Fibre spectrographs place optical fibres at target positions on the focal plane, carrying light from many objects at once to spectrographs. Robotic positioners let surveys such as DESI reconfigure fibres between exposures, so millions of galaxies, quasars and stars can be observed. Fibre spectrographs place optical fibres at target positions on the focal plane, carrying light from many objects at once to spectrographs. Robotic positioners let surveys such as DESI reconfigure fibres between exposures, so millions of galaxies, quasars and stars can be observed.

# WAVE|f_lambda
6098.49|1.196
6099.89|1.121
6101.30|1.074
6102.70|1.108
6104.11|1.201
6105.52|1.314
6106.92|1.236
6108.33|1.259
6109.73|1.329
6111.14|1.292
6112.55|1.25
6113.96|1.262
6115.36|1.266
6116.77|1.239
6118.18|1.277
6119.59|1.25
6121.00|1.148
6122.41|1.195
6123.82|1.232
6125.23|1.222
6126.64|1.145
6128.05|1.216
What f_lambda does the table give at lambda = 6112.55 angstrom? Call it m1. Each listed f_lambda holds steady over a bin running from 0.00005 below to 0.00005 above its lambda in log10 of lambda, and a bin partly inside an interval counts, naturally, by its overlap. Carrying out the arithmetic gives 1.25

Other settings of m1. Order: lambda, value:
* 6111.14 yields 1.292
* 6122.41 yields 1.195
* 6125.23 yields 1.222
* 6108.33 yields 1.259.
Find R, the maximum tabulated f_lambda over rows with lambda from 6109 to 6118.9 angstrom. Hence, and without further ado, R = 1.329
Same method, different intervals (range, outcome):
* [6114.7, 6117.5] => 1.266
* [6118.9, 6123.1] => 1.25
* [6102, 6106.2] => 1.314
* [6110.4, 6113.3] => 1.292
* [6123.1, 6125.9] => 1.232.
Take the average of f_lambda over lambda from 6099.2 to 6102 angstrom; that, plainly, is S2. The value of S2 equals 1.1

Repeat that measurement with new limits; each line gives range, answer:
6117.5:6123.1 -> 1.22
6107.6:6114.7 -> 1.28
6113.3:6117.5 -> 1.26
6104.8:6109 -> 1.27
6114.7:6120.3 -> 1.26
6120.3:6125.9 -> 1.2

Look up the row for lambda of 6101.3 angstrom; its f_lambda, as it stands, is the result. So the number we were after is 1.074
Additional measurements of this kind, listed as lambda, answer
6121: 1.148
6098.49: 1.196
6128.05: 1.216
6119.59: 1.25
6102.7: 1.108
